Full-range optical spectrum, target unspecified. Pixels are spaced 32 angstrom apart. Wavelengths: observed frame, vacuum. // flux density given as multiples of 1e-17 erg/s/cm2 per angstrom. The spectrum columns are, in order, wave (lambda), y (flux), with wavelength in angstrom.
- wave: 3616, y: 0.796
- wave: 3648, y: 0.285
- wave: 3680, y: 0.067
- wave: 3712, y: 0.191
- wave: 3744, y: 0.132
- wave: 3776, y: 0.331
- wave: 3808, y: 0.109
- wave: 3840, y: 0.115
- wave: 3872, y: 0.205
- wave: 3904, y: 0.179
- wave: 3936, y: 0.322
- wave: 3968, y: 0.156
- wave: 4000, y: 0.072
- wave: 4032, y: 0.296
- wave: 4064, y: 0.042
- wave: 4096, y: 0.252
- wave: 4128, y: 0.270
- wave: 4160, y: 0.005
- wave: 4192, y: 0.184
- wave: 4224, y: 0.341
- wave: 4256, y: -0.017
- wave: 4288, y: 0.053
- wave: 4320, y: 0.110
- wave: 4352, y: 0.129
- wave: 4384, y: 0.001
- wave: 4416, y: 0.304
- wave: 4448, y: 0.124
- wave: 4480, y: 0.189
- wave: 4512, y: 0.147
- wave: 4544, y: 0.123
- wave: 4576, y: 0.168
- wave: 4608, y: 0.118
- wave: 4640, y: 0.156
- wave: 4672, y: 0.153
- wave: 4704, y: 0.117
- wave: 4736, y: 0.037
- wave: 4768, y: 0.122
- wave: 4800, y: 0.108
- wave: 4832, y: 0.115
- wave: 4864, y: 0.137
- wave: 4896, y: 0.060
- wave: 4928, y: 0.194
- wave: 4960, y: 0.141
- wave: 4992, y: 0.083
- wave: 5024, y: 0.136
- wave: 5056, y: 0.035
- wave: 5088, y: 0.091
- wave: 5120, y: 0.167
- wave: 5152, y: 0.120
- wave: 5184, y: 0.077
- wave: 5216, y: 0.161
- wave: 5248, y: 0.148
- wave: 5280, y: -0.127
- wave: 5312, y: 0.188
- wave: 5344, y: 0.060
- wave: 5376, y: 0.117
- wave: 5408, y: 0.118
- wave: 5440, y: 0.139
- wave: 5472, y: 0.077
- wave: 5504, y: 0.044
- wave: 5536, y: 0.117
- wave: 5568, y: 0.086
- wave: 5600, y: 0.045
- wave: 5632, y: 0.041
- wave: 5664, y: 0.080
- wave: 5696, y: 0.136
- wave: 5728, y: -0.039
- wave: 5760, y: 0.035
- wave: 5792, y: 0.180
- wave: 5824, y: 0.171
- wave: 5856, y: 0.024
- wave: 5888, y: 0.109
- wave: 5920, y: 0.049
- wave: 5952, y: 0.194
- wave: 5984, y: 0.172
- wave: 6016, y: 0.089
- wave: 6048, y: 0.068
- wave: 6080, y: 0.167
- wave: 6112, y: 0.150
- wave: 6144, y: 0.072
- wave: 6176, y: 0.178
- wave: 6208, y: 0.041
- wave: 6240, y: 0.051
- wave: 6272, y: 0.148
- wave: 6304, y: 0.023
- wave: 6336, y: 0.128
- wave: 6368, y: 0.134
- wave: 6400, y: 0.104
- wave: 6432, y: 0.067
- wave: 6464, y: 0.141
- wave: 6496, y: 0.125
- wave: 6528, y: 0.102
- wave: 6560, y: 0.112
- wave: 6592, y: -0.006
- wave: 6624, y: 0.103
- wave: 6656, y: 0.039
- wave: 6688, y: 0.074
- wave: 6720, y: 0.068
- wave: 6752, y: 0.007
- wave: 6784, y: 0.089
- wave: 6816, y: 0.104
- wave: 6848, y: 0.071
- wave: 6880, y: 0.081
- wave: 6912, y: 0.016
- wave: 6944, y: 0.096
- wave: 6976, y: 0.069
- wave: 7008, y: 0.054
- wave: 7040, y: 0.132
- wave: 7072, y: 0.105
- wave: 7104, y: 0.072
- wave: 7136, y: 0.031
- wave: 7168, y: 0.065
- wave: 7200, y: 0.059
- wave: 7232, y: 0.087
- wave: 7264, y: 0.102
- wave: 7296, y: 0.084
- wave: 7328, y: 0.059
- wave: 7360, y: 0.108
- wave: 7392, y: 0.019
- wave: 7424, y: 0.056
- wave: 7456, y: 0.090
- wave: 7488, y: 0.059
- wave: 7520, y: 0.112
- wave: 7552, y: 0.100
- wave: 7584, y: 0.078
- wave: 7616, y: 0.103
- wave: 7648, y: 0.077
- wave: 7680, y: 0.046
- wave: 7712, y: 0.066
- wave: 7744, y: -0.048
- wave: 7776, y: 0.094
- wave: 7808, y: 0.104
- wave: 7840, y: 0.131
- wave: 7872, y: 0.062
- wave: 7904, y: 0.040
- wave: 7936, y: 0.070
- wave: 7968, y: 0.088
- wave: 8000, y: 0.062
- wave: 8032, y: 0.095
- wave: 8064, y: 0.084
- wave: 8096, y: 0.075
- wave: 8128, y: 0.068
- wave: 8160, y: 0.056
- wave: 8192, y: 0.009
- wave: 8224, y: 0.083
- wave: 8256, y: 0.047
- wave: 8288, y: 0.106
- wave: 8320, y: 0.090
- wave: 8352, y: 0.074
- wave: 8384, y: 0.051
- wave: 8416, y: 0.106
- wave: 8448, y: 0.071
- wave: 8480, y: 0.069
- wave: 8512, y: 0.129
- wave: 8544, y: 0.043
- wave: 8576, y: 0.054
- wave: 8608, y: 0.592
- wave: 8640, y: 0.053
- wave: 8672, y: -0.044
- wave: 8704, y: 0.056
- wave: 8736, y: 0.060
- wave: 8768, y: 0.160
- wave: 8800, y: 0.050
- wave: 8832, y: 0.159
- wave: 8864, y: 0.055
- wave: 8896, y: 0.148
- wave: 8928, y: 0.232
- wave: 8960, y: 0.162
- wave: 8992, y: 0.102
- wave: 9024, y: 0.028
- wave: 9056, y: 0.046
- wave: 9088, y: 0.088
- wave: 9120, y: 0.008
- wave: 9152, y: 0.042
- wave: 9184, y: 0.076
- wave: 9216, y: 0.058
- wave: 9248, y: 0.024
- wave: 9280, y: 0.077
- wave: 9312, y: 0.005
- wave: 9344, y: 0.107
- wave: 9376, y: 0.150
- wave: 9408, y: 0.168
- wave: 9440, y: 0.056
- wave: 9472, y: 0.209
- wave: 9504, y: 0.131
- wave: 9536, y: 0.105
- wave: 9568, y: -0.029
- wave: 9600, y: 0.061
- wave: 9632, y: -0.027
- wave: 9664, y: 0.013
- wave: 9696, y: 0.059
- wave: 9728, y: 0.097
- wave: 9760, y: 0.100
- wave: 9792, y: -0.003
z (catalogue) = 1.310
